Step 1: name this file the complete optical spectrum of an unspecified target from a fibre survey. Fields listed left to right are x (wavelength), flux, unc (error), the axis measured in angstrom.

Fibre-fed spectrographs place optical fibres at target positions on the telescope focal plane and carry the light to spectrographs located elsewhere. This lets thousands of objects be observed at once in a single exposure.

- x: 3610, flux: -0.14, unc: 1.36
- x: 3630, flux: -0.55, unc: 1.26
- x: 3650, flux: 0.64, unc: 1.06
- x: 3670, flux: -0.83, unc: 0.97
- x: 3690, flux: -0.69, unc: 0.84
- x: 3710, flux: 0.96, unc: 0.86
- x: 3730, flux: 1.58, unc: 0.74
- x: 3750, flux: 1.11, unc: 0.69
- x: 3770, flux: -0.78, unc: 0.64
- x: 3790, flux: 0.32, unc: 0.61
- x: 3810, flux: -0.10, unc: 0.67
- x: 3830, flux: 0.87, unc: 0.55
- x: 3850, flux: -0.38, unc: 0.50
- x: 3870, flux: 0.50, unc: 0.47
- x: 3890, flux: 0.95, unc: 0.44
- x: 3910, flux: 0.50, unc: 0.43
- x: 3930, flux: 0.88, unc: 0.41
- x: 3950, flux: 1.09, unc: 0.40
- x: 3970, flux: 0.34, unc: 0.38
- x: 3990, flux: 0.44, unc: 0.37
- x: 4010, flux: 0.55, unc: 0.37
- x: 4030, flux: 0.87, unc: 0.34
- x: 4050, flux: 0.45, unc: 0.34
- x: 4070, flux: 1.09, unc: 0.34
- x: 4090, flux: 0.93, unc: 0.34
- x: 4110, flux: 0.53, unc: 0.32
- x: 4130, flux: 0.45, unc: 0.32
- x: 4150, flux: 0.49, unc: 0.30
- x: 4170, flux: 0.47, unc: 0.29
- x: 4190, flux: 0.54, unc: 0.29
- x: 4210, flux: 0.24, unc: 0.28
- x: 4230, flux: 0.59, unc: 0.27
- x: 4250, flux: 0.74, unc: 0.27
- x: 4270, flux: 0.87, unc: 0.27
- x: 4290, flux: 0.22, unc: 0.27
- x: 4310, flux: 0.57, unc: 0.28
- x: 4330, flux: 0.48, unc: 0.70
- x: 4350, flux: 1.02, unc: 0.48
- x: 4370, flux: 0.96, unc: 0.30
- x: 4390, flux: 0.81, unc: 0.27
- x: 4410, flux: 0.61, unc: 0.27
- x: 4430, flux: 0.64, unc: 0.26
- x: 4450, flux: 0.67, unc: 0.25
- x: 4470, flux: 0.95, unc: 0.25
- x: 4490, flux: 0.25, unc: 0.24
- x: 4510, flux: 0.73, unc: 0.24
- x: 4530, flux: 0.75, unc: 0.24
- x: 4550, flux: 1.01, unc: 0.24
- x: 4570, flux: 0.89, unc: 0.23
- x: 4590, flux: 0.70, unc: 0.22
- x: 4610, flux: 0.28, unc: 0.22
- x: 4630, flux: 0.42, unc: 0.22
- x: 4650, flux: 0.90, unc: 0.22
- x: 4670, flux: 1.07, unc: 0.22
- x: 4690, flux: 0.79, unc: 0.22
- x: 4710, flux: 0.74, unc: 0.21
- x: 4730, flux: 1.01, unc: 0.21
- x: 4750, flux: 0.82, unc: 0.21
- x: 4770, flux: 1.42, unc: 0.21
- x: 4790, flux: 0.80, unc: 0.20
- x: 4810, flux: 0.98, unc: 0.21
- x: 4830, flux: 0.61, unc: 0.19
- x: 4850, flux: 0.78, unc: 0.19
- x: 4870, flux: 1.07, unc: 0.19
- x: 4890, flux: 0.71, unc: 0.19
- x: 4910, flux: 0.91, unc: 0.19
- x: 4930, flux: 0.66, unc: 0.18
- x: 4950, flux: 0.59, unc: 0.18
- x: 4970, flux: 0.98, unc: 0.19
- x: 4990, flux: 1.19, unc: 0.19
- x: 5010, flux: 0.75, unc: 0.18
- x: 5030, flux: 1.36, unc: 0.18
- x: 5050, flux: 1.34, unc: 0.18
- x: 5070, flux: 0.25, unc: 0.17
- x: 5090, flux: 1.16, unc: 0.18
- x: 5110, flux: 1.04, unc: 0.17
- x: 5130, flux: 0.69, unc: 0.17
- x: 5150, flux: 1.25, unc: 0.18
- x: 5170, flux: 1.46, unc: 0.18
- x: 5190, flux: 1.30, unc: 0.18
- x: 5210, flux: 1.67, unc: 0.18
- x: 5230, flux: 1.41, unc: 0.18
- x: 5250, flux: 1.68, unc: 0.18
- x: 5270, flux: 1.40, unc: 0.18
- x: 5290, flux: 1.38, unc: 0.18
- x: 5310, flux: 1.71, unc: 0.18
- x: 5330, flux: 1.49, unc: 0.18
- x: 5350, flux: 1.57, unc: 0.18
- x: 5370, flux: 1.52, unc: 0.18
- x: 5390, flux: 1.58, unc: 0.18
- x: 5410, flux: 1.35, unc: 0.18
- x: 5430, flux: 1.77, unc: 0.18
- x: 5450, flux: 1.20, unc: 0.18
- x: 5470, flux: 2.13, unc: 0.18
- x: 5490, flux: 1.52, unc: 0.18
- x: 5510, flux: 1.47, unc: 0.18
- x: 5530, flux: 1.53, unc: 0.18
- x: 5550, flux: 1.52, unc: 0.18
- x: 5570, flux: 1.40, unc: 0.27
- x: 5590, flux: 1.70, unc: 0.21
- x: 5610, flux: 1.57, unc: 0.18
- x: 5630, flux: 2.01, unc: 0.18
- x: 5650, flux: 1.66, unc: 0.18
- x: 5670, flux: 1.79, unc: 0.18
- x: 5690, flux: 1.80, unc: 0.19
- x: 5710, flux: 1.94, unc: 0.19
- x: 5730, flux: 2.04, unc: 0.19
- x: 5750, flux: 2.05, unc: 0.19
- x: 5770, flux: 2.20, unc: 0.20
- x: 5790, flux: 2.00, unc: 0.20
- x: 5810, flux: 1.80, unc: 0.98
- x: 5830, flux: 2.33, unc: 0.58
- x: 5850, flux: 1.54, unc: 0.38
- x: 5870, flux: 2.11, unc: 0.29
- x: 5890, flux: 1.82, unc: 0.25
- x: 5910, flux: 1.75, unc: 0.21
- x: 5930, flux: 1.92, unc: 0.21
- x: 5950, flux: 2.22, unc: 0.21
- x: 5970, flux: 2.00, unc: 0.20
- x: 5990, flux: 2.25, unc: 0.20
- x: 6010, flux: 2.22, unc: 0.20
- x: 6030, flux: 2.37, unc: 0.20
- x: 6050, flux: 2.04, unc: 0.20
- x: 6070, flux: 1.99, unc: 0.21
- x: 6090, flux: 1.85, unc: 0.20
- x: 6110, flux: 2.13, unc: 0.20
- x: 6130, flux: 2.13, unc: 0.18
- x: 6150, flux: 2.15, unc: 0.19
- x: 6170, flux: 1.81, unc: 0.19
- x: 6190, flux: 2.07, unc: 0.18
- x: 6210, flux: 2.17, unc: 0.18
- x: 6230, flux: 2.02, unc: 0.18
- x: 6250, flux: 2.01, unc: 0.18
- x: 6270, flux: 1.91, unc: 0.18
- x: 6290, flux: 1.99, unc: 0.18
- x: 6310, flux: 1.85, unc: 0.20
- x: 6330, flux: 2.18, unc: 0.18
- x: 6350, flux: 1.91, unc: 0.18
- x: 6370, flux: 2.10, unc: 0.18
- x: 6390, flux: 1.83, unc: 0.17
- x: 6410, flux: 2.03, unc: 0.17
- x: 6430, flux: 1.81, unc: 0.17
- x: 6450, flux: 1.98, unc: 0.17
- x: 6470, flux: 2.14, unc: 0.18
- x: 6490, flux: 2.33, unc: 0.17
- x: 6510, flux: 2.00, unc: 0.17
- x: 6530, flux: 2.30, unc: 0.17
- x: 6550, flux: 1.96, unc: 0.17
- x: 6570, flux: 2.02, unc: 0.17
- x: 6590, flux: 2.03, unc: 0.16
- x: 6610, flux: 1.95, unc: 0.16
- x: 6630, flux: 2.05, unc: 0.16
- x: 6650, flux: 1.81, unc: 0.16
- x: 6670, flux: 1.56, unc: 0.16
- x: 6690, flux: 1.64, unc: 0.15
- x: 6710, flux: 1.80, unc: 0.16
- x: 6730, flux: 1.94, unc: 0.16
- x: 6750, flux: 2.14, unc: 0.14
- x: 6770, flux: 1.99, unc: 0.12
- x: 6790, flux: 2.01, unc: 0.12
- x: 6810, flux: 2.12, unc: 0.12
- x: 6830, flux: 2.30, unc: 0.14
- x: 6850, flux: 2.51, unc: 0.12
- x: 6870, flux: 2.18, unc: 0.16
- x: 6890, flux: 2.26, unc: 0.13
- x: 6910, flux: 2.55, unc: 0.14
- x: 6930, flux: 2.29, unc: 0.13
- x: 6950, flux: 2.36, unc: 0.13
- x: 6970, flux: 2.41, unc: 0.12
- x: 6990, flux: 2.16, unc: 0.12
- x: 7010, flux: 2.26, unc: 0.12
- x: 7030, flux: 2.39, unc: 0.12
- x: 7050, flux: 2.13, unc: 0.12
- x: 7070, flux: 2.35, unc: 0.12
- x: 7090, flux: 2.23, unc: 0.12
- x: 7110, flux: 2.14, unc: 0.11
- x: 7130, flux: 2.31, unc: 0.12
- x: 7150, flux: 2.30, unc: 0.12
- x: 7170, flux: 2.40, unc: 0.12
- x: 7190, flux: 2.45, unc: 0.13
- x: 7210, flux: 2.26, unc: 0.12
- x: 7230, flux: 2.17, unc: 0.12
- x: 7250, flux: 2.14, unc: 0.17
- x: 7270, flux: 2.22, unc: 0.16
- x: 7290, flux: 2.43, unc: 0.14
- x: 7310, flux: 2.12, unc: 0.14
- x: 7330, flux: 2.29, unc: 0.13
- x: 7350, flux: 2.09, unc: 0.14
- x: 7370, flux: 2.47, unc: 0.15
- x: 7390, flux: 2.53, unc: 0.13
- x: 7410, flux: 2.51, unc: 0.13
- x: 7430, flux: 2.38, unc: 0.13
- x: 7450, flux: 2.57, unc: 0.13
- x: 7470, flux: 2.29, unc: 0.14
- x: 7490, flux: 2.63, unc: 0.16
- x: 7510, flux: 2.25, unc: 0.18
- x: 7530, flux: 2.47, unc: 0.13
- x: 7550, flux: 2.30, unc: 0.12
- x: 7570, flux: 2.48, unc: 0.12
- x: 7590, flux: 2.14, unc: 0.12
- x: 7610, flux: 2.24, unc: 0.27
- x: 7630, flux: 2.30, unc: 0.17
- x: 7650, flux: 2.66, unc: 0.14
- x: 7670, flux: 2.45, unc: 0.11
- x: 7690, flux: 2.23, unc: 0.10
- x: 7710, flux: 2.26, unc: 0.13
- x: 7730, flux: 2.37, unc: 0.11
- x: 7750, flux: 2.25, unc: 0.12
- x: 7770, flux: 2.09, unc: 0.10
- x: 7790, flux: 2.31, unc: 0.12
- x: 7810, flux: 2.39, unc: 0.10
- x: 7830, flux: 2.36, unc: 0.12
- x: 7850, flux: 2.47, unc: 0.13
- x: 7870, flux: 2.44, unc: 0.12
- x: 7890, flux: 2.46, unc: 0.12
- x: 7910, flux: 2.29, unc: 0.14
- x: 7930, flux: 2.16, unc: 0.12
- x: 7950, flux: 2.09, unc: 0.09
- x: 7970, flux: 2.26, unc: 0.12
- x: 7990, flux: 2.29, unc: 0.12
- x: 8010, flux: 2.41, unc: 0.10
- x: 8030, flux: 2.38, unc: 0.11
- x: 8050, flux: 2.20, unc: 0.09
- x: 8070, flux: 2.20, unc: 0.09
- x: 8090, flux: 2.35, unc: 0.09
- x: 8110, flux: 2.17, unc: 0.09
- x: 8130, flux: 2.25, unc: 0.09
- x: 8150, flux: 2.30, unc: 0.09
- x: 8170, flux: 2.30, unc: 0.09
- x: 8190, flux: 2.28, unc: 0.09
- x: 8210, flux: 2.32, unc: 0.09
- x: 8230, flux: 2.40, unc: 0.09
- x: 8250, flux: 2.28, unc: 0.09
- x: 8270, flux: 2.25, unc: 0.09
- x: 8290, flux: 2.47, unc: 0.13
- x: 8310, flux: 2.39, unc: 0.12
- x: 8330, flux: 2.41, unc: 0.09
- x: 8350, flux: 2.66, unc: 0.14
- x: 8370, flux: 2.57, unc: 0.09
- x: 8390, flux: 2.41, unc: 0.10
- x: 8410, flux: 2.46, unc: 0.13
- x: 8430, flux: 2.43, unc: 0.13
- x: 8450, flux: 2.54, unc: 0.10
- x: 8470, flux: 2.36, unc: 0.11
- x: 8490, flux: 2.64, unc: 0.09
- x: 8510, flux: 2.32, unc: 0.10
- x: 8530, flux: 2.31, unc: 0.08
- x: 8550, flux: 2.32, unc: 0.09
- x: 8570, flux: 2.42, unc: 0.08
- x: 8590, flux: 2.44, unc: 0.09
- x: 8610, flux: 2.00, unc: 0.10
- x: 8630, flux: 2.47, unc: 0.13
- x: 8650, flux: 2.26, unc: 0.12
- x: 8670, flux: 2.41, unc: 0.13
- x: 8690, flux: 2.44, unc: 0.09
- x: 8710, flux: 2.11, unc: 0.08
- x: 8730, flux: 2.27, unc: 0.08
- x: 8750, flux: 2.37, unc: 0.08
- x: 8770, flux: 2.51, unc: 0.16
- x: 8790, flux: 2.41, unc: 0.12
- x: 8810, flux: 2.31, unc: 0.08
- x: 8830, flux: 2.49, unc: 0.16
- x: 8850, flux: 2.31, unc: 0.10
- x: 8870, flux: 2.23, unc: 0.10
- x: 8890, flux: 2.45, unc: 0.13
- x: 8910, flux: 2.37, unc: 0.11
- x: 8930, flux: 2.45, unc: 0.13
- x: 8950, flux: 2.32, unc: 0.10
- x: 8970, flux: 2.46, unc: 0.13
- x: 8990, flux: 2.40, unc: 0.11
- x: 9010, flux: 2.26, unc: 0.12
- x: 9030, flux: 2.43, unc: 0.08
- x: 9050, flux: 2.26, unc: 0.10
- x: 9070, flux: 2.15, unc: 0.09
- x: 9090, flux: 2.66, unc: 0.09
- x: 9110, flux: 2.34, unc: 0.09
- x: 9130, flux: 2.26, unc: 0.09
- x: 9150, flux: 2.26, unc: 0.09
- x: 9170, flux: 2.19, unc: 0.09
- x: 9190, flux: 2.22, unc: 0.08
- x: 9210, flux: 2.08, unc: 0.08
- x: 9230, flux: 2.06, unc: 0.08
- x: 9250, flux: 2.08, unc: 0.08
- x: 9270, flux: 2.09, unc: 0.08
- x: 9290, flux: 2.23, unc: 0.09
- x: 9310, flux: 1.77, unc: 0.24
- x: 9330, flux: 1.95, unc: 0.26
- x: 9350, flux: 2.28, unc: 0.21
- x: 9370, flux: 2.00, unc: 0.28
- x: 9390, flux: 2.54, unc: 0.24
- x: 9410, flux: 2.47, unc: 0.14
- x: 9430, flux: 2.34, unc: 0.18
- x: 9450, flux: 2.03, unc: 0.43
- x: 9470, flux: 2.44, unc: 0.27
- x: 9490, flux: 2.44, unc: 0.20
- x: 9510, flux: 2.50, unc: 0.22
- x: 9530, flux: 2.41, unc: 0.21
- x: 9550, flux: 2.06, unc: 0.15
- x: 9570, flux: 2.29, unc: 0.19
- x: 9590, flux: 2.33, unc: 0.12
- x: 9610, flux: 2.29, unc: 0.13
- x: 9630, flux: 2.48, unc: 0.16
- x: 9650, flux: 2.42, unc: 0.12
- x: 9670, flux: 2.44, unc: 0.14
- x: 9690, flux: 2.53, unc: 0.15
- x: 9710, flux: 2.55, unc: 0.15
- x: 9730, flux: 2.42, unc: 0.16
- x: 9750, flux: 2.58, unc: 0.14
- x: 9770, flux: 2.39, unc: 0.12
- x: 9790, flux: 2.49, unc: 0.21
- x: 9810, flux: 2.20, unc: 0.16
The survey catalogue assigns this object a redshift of 0.290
